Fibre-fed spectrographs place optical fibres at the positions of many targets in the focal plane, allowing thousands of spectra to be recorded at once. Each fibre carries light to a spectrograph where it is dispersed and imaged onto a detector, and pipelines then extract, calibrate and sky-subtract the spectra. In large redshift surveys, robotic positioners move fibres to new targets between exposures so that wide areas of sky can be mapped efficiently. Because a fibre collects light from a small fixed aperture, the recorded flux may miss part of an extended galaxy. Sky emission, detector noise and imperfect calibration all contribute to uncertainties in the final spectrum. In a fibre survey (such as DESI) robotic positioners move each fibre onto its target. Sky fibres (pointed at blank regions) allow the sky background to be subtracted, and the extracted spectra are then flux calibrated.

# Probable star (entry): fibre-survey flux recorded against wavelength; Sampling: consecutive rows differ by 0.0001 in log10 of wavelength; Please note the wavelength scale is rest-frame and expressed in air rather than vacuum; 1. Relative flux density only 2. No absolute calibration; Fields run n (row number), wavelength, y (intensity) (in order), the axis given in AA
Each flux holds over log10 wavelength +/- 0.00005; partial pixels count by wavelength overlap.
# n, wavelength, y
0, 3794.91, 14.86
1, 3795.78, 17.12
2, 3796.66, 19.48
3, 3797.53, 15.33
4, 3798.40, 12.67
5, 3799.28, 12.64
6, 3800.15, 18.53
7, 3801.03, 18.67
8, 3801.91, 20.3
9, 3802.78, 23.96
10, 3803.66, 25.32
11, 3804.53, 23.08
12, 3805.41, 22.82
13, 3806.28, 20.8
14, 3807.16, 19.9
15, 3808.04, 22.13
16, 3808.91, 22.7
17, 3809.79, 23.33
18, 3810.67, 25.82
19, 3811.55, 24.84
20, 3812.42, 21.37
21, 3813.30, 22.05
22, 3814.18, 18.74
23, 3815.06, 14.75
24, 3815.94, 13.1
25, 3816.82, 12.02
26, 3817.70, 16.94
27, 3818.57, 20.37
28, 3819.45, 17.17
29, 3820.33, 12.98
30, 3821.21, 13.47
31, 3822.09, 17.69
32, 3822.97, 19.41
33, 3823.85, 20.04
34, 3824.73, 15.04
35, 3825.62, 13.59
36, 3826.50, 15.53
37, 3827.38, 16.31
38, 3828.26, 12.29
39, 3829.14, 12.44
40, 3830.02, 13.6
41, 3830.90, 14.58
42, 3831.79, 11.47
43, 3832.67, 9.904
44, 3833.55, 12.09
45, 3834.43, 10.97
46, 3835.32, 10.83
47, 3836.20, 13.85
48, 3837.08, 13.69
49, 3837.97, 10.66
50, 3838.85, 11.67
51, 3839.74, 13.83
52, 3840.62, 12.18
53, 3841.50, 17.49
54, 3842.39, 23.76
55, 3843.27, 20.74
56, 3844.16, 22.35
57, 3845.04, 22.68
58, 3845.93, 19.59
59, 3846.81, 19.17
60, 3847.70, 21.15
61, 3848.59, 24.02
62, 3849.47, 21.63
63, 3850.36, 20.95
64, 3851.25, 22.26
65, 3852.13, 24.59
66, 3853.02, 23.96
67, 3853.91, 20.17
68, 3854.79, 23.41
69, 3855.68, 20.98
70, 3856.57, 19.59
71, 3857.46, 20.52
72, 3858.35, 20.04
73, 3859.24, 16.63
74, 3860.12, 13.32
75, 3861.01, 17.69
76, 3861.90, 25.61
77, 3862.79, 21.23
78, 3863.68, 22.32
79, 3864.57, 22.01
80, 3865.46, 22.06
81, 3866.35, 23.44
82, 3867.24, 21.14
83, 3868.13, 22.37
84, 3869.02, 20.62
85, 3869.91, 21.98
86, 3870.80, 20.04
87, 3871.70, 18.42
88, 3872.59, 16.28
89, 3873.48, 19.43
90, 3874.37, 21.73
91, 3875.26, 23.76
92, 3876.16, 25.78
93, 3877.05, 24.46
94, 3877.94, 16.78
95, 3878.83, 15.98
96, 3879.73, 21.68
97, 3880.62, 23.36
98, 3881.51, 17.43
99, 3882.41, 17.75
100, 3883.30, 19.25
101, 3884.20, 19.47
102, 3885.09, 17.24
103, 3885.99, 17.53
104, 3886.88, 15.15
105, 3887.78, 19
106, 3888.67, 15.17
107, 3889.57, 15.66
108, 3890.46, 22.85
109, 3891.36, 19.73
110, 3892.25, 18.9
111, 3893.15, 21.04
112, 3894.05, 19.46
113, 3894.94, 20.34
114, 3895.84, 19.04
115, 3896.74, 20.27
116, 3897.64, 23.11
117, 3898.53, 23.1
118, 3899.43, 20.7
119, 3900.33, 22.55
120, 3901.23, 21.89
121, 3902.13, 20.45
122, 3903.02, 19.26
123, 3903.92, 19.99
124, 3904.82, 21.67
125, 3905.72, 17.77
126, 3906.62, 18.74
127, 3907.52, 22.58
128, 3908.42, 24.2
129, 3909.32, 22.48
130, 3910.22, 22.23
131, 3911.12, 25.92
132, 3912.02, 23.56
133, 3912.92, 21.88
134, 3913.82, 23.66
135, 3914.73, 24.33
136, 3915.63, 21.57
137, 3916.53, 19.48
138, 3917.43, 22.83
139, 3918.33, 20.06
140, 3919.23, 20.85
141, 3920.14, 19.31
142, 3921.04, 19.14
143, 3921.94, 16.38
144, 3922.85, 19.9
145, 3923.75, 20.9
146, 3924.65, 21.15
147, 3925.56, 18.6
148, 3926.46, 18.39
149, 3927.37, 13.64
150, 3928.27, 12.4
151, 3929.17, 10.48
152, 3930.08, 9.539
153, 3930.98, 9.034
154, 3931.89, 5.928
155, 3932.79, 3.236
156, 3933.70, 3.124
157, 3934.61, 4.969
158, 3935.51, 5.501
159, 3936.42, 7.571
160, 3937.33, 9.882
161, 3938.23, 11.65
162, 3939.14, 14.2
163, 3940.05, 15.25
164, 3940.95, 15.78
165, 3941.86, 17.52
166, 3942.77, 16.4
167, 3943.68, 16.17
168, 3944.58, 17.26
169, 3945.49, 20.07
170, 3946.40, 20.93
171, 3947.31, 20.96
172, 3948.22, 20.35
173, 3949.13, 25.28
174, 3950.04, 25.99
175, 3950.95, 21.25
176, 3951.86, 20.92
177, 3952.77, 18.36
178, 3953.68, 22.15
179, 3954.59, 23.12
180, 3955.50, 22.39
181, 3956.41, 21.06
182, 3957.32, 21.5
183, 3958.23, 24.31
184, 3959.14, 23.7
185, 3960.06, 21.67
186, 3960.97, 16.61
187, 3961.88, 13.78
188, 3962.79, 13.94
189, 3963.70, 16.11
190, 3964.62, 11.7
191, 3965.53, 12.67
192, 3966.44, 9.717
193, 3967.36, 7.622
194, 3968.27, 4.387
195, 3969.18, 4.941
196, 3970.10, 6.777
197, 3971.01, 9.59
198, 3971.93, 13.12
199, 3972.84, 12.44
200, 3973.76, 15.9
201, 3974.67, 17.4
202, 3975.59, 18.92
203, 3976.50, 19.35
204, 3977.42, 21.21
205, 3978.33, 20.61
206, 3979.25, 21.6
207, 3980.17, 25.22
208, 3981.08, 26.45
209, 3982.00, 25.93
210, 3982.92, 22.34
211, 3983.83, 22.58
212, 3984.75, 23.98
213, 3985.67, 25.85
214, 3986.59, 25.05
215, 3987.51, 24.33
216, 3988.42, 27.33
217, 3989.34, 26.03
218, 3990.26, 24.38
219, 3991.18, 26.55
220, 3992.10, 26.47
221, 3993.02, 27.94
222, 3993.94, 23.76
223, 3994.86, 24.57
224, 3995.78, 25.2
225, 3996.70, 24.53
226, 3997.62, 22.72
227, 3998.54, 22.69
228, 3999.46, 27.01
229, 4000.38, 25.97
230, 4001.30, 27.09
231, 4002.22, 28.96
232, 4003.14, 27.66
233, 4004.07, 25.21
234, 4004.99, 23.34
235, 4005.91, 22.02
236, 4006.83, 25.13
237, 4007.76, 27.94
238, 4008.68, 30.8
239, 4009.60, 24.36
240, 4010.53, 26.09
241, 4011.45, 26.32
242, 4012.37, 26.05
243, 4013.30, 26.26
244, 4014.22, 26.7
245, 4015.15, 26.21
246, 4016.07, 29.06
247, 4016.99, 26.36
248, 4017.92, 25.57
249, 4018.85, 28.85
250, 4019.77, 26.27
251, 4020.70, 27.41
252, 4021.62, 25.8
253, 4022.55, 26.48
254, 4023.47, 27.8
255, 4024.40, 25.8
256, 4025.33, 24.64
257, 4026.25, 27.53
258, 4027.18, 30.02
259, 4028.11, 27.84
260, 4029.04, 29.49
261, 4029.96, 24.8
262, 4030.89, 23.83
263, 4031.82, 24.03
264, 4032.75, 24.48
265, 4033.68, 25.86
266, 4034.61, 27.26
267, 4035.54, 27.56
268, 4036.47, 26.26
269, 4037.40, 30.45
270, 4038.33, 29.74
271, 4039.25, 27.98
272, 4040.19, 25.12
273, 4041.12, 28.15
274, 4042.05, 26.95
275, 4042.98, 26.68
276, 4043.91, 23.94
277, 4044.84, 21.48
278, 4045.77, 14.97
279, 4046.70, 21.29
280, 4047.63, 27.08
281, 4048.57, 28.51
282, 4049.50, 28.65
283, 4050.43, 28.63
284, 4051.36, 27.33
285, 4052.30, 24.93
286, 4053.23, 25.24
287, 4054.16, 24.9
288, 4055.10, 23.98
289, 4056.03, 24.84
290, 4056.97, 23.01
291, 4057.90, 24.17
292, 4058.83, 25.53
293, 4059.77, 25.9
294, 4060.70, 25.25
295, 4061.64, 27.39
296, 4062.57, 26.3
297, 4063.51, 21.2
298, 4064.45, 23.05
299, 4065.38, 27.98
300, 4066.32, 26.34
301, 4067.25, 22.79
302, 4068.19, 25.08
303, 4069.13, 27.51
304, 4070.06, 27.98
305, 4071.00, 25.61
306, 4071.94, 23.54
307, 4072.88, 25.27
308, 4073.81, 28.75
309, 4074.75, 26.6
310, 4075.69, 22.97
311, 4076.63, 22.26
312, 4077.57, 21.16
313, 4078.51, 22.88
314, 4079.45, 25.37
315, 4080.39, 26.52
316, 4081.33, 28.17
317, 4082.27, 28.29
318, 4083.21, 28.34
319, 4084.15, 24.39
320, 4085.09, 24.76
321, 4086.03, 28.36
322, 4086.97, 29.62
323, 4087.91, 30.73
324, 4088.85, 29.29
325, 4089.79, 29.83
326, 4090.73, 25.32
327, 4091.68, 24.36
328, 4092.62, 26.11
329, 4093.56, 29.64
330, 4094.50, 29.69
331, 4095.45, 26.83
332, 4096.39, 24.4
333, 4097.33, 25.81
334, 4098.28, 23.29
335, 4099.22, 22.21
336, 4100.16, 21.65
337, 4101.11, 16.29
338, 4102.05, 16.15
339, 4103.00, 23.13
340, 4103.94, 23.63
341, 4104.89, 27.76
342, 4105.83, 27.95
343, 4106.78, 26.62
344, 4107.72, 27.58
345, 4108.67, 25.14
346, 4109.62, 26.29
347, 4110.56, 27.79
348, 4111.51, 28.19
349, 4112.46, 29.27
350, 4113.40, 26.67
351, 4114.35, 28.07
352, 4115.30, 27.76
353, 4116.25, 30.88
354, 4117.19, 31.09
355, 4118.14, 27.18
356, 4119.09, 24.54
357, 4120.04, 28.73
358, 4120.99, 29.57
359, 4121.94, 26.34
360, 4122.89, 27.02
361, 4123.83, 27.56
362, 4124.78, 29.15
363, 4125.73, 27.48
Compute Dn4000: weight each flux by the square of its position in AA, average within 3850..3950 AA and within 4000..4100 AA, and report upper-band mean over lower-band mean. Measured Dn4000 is 1.49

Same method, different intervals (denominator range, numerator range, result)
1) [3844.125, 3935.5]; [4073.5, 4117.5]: 1.49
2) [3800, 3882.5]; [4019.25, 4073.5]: 1.51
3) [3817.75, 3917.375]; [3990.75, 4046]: 1.47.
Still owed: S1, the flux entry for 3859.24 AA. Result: 16.63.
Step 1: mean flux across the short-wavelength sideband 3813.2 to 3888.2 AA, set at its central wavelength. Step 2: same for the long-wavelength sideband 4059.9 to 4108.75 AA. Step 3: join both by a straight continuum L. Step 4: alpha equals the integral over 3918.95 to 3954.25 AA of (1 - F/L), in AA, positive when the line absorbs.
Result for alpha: 8.9 AA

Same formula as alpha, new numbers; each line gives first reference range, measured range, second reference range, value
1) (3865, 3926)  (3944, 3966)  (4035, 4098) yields 2.5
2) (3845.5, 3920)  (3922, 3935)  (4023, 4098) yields 5.7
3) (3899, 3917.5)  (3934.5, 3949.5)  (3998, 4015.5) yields 5.1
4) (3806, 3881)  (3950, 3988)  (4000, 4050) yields 8.8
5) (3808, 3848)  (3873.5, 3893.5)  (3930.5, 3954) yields -4.6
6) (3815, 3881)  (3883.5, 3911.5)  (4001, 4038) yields 0.7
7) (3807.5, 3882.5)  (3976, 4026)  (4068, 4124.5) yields -4.4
